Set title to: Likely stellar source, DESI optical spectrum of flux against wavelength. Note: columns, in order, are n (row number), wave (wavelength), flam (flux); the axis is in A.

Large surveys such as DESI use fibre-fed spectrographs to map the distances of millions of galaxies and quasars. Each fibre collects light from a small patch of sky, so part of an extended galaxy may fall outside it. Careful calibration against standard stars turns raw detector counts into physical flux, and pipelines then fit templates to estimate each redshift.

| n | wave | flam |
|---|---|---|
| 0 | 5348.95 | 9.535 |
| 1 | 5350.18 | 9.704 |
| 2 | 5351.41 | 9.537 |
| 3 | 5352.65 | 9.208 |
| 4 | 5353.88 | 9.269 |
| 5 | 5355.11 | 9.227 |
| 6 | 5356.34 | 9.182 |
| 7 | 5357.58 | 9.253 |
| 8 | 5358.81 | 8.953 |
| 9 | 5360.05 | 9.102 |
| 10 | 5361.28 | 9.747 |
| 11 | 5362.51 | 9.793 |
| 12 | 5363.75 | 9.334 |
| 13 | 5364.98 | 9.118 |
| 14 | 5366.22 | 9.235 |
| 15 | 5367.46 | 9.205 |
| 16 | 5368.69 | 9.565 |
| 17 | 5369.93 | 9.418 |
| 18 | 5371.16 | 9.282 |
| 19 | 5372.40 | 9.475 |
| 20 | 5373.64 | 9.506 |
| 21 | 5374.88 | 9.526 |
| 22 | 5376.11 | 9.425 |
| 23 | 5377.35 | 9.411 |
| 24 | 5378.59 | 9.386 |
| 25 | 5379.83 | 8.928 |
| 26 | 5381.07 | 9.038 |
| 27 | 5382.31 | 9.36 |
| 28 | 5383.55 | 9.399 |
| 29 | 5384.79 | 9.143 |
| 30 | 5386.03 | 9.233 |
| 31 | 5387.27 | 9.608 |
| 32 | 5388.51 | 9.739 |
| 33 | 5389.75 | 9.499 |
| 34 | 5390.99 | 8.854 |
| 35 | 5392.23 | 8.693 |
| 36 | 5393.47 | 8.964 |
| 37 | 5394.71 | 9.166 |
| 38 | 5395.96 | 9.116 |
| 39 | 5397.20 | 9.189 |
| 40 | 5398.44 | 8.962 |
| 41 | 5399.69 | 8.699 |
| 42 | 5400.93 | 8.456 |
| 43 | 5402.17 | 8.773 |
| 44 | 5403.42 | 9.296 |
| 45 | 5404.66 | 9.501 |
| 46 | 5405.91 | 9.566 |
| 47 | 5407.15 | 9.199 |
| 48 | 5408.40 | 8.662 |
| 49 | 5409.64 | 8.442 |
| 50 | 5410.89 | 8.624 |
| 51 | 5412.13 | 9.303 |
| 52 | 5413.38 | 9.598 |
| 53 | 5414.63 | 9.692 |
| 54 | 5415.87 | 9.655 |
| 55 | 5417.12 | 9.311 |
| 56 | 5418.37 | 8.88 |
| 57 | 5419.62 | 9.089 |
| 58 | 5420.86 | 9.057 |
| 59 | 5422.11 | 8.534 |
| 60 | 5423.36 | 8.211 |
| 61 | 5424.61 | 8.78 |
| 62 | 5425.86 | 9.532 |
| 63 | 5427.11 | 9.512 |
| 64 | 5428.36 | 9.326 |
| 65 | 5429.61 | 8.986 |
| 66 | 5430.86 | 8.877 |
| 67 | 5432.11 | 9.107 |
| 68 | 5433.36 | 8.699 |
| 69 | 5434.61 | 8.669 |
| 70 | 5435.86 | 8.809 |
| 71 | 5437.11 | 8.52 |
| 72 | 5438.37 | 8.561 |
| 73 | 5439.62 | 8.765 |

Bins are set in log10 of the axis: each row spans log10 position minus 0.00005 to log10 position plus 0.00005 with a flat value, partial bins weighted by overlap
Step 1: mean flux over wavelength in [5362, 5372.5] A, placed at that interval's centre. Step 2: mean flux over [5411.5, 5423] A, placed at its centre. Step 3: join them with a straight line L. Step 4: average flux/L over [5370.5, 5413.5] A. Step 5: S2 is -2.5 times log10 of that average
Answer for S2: 0.015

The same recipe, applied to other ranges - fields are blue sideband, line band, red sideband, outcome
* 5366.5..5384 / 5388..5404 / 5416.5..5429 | 0.02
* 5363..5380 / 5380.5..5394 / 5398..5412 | -0.01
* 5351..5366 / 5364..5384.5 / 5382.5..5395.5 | -0.01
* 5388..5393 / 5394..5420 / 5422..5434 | 0.00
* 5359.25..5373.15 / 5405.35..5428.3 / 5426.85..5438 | -0.01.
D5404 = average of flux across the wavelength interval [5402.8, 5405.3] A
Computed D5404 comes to 9.4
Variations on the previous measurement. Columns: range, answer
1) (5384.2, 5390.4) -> 9.45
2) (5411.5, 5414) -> 9.46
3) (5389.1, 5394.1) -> 9.02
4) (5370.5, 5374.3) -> 9.42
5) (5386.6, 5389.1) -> 9.67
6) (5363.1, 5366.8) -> 9.22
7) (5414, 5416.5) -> 9.68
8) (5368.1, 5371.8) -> 9.42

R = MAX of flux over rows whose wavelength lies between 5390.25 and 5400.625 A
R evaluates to 9.189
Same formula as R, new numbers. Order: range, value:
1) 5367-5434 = 9.739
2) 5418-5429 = 9.532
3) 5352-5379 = 9.793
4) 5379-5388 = 9.608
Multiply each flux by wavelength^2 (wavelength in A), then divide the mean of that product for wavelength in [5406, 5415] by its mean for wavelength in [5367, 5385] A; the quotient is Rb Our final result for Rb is 0.99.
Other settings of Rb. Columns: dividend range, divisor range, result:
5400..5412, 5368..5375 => 0.96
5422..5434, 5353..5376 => 0.98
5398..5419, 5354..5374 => 0.99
